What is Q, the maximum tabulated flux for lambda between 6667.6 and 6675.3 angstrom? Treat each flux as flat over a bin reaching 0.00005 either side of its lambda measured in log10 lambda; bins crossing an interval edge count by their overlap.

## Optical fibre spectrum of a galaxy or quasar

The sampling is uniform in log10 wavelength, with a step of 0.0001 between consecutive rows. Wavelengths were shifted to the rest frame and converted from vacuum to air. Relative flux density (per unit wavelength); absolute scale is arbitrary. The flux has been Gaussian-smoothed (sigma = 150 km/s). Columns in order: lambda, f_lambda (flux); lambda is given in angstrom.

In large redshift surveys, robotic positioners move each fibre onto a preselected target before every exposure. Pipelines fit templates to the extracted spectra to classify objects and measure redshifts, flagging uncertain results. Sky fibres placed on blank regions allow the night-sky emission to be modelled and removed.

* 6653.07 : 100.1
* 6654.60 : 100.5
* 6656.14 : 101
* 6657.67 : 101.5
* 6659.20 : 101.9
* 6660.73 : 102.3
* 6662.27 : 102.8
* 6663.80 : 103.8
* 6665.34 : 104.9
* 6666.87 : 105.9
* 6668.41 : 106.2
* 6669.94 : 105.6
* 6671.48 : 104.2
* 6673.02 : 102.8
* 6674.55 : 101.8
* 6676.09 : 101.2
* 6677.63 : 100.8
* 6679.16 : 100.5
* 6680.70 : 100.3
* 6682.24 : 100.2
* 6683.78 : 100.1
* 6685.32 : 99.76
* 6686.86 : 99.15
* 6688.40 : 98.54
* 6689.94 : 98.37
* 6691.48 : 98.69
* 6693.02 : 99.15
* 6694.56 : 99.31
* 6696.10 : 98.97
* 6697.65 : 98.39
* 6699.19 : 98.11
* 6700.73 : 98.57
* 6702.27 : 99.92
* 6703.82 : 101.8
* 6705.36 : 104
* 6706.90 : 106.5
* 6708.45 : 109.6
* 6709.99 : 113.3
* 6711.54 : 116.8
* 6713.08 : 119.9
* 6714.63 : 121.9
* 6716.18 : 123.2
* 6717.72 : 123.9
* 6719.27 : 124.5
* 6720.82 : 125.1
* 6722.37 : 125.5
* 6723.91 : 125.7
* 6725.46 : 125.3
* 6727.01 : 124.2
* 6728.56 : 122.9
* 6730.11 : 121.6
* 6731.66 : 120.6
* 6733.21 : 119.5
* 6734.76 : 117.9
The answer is 106.2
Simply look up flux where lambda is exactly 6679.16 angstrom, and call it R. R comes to 100.5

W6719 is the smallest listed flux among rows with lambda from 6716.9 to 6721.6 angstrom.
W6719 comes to 123.9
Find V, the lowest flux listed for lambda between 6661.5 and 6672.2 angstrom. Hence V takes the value 102.8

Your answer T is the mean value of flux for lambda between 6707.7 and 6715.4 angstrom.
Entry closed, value 116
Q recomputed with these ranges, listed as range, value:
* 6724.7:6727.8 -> 125.3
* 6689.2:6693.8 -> 99.15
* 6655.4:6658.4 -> 101.5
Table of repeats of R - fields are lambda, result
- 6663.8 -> 103.8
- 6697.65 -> 98.39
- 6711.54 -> 116.8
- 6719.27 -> 124.5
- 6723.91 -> 125.7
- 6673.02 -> 102.8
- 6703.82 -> 101.8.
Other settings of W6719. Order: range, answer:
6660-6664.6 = 102.3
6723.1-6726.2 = 125.3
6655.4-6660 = 101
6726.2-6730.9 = 121.6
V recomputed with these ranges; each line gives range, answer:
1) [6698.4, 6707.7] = 98.11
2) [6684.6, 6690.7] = 98.37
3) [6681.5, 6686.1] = 99.76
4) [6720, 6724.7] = 125.1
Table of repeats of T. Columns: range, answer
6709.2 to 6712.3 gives 115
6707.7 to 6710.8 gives 112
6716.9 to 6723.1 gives 125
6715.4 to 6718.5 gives 124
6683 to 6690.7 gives 99.2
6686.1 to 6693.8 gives 98.8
